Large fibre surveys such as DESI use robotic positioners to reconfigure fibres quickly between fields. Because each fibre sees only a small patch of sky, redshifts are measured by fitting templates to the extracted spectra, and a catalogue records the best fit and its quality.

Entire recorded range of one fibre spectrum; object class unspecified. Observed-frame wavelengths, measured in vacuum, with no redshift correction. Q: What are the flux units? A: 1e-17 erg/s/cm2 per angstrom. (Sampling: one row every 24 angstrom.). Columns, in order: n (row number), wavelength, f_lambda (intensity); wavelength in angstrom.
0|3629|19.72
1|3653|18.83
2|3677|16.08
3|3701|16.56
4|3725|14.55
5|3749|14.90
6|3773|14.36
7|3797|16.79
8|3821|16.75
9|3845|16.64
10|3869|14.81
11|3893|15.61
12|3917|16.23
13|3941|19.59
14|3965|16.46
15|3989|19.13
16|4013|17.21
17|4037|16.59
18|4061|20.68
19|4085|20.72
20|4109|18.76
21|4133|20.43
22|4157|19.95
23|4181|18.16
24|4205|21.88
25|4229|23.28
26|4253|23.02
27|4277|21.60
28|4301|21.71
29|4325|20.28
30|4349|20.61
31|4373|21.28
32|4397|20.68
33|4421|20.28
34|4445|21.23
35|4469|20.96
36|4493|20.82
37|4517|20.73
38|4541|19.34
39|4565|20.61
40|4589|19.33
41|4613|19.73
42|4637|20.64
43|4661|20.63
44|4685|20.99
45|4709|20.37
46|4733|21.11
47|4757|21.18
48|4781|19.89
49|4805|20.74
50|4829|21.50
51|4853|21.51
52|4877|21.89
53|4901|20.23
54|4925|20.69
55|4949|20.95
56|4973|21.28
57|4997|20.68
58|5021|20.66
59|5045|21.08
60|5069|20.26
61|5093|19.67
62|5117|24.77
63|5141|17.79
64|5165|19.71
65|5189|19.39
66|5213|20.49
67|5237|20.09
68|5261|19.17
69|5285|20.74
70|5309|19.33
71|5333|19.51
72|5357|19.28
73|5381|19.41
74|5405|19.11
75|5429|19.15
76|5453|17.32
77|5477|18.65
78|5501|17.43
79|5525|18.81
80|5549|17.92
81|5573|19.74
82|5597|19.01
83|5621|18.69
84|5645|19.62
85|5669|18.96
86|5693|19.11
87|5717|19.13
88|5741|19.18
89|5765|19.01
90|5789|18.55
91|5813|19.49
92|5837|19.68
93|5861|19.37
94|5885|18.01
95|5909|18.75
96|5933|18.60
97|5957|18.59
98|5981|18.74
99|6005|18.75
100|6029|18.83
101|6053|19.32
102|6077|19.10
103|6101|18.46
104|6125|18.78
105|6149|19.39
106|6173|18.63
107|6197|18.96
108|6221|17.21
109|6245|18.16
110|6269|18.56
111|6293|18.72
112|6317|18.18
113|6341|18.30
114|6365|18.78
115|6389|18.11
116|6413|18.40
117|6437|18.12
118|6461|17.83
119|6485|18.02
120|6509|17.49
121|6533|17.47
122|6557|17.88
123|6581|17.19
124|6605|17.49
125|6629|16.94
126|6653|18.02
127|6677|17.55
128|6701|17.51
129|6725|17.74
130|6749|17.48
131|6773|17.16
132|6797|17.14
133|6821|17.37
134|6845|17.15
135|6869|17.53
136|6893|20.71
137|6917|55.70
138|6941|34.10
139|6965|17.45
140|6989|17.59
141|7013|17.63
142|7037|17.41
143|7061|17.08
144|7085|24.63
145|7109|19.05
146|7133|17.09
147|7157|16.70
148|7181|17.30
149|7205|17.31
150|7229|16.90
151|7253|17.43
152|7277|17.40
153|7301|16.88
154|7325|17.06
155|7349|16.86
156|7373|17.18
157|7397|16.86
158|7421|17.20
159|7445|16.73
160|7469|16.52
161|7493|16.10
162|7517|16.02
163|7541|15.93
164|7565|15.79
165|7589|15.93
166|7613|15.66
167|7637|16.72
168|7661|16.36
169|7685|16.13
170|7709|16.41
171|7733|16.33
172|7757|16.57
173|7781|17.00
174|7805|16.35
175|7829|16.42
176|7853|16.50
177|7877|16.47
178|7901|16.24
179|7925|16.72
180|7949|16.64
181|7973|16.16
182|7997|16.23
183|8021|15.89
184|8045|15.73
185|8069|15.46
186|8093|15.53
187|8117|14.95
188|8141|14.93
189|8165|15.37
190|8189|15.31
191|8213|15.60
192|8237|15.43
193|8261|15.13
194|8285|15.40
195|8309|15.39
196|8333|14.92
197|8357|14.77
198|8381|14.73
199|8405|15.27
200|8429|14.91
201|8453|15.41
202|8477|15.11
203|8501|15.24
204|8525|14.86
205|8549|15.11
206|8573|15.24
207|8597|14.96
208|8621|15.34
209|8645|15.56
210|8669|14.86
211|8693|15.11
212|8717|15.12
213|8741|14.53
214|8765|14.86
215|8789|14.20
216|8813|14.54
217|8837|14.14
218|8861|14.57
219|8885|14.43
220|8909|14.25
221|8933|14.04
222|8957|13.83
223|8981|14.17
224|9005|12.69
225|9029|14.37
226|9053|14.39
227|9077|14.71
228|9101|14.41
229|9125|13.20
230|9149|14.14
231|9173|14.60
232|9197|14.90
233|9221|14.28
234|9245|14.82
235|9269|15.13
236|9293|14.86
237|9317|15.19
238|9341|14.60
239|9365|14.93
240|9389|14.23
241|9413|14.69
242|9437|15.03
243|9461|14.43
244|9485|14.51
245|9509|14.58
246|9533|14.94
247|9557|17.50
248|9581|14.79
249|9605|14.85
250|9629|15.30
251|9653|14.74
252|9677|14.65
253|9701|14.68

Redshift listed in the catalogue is 0.054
